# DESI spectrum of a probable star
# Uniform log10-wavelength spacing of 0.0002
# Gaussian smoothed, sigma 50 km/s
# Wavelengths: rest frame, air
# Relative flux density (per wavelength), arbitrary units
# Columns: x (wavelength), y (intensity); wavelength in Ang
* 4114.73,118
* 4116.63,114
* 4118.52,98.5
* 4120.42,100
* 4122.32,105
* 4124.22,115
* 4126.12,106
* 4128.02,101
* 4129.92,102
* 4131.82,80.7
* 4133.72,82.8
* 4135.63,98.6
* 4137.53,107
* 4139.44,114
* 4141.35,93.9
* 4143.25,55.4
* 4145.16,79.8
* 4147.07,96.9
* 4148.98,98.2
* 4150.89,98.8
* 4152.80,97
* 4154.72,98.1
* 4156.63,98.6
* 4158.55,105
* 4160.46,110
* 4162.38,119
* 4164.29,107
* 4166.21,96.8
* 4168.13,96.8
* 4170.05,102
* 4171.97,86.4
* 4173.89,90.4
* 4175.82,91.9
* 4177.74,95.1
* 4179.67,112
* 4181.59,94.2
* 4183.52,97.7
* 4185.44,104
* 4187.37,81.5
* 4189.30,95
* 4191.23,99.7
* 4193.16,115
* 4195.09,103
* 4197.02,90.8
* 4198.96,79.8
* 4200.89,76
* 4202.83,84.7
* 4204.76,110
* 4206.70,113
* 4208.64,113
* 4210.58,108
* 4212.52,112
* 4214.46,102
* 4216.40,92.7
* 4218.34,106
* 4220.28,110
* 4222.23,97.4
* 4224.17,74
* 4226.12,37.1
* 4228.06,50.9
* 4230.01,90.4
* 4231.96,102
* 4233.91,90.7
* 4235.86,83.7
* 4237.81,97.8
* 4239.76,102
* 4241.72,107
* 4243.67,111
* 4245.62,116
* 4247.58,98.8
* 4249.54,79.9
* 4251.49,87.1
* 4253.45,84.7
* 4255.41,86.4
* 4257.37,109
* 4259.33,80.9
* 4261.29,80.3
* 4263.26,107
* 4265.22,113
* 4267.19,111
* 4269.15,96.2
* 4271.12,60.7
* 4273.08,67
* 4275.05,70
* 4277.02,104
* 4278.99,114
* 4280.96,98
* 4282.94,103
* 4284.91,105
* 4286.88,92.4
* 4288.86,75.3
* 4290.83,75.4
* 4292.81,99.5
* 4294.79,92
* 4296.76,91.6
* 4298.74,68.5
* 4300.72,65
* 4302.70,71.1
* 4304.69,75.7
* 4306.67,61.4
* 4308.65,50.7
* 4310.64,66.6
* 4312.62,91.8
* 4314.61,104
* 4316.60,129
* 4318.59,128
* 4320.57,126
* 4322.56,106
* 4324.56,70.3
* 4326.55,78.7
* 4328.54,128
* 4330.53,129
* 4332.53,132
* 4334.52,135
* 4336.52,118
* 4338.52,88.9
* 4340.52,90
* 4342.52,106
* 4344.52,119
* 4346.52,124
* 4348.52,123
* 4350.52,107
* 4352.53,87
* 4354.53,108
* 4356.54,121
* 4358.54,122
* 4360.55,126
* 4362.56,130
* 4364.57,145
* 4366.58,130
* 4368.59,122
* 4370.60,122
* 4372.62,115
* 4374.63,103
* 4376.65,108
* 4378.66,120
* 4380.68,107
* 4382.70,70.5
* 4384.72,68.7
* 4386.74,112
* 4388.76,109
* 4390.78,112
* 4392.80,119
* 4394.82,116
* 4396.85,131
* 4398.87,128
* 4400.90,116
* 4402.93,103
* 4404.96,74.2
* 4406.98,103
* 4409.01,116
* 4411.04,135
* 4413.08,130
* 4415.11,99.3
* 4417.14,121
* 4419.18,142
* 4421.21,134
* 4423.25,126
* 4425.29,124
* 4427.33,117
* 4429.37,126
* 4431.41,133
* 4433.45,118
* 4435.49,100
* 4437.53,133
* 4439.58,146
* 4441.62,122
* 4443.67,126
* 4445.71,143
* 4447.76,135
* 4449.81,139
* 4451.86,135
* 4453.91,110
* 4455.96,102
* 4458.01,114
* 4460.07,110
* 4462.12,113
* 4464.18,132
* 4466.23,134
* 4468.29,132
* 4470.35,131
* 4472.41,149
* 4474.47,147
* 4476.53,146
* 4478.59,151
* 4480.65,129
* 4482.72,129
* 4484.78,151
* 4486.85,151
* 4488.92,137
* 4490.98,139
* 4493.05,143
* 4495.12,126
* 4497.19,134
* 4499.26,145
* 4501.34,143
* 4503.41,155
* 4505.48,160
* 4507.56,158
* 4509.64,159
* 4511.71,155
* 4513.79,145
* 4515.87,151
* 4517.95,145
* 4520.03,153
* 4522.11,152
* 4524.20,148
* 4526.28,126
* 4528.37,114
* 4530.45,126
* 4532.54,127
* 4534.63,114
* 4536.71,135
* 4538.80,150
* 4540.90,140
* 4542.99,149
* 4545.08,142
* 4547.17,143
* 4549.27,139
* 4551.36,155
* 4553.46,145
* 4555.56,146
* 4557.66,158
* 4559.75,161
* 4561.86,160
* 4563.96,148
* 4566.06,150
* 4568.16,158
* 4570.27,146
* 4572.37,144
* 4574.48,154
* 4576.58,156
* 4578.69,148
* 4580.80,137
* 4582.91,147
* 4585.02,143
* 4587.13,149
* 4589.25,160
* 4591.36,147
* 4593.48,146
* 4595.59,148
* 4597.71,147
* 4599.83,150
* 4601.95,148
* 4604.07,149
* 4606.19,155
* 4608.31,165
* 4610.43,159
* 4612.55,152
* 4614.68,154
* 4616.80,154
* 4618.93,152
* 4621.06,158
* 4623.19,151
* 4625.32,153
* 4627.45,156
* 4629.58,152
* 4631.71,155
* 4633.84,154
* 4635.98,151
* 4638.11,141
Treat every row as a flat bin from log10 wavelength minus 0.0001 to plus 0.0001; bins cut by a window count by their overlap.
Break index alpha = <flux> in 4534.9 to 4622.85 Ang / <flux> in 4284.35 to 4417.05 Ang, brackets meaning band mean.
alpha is 1.42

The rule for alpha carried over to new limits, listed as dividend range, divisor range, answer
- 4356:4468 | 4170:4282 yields 1.26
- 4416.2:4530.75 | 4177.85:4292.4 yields 1.44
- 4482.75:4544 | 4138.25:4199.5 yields 1.46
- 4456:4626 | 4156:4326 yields 1.54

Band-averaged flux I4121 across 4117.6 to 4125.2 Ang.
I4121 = 105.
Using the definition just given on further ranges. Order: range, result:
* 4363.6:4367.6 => 137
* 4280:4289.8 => 94.8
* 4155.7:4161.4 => 105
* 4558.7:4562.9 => 160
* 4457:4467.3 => 121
